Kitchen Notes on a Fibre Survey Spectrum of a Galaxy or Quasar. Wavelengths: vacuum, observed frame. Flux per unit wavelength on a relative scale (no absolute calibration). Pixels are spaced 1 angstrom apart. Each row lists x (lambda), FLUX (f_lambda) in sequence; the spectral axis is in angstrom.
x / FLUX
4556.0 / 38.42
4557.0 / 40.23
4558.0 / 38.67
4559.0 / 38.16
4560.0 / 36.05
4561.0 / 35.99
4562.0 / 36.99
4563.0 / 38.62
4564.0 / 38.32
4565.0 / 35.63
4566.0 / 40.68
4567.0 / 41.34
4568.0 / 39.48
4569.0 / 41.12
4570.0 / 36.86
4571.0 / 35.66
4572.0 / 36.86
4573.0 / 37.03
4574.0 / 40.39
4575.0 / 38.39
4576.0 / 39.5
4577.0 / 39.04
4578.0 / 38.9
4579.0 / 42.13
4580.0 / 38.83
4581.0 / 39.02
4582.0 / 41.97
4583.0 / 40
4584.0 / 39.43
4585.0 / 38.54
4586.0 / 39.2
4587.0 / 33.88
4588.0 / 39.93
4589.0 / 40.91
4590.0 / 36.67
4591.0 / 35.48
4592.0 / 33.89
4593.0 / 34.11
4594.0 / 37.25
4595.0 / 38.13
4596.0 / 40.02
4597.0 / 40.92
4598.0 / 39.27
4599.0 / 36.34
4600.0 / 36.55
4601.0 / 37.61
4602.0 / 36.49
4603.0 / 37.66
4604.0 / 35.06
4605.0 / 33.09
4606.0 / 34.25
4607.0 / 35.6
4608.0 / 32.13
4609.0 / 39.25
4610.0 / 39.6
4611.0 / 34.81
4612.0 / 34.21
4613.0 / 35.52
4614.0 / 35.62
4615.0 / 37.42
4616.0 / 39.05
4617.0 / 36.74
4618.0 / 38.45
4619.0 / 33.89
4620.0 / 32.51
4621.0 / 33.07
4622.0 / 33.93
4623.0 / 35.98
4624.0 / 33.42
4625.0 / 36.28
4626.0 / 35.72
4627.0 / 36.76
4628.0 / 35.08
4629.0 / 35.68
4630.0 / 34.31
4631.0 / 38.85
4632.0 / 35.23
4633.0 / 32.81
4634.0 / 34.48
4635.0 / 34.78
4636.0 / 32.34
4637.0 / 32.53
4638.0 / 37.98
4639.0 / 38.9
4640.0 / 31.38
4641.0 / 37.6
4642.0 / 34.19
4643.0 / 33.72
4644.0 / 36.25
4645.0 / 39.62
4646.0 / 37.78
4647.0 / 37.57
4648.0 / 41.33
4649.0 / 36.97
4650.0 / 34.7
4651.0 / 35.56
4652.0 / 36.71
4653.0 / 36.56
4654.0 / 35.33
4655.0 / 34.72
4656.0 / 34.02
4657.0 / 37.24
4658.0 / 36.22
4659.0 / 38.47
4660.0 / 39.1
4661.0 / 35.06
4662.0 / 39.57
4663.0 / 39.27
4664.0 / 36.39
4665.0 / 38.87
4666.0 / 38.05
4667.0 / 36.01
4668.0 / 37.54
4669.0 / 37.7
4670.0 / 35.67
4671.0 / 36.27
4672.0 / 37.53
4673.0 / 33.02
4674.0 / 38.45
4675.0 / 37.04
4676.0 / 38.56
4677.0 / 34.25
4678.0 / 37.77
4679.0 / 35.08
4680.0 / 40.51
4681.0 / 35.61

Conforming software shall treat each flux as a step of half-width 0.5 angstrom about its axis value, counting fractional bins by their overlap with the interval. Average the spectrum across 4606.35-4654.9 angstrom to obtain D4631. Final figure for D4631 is 35.8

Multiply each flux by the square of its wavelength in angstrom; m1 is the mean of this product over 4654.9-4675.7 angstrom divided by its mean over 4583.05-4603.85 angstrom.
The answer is 1.02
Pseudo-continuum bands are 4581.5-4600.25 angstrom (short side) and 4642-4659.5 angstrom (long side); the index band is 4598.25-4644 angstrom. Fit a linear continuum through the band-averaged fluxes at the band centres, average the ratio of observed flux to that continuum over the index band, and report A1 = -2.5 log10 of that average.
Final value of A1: 0.05 mag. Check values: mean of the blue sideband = 38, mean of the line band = 35.5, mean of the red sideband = 36.6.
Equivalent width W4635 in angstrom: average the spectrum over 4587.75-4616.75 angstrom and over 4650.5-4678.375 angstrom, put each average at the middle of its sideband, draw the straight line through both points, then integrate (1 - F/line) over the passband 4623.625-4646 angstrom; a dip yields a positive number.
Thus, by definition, 0.8 angstrom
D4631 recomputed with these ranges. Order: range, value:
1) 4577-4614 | 37.4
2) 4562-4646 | 36.9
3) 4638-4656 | 36.4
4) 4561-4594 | 38.3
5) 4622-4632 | 35.7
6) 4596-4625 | 36.1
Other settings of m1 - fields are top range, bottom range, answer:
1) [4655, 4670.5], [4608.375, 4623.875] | 1.06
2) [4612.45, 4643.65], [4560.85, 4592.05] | 0.94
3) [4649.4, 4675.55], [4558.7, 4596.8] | 1.00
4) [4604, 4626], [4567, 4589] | 0.92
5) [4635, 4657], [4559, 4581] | 0.97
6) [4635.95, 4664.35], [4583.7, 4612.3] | 1.01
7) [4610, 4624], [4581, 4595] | 0.95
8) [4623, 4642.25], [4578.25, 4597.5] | 0.93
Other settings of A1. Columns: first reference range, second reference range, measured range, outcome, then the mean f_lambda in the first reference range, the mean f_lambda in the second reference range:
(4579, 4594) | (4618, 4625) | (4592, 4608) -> 0.00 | 38.1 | 34.3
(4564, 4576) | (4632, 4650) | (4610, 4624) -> 0.04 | 38.5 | 35.8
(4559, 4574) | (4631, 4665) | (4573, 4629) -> 0.01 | 38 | 36.3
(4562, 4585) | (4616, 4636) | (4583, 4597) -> 0.00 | 39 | 35.2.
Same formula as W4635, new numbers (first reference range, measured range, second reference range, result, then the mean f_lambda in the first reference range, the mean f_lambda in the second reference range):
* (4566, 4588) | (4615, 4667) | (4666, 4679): 1.8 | 39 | 36.6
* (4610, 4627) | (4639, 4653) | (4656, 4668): 0.1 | 35.6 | 37.5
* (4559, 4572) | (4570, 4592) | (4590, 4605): -0.6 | 38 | 36.9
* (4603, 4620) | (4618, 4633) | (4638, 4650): 0.5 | 35.9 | 36.8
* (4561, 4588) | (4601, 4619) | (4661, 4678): 0.9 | 38.7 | 37.1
